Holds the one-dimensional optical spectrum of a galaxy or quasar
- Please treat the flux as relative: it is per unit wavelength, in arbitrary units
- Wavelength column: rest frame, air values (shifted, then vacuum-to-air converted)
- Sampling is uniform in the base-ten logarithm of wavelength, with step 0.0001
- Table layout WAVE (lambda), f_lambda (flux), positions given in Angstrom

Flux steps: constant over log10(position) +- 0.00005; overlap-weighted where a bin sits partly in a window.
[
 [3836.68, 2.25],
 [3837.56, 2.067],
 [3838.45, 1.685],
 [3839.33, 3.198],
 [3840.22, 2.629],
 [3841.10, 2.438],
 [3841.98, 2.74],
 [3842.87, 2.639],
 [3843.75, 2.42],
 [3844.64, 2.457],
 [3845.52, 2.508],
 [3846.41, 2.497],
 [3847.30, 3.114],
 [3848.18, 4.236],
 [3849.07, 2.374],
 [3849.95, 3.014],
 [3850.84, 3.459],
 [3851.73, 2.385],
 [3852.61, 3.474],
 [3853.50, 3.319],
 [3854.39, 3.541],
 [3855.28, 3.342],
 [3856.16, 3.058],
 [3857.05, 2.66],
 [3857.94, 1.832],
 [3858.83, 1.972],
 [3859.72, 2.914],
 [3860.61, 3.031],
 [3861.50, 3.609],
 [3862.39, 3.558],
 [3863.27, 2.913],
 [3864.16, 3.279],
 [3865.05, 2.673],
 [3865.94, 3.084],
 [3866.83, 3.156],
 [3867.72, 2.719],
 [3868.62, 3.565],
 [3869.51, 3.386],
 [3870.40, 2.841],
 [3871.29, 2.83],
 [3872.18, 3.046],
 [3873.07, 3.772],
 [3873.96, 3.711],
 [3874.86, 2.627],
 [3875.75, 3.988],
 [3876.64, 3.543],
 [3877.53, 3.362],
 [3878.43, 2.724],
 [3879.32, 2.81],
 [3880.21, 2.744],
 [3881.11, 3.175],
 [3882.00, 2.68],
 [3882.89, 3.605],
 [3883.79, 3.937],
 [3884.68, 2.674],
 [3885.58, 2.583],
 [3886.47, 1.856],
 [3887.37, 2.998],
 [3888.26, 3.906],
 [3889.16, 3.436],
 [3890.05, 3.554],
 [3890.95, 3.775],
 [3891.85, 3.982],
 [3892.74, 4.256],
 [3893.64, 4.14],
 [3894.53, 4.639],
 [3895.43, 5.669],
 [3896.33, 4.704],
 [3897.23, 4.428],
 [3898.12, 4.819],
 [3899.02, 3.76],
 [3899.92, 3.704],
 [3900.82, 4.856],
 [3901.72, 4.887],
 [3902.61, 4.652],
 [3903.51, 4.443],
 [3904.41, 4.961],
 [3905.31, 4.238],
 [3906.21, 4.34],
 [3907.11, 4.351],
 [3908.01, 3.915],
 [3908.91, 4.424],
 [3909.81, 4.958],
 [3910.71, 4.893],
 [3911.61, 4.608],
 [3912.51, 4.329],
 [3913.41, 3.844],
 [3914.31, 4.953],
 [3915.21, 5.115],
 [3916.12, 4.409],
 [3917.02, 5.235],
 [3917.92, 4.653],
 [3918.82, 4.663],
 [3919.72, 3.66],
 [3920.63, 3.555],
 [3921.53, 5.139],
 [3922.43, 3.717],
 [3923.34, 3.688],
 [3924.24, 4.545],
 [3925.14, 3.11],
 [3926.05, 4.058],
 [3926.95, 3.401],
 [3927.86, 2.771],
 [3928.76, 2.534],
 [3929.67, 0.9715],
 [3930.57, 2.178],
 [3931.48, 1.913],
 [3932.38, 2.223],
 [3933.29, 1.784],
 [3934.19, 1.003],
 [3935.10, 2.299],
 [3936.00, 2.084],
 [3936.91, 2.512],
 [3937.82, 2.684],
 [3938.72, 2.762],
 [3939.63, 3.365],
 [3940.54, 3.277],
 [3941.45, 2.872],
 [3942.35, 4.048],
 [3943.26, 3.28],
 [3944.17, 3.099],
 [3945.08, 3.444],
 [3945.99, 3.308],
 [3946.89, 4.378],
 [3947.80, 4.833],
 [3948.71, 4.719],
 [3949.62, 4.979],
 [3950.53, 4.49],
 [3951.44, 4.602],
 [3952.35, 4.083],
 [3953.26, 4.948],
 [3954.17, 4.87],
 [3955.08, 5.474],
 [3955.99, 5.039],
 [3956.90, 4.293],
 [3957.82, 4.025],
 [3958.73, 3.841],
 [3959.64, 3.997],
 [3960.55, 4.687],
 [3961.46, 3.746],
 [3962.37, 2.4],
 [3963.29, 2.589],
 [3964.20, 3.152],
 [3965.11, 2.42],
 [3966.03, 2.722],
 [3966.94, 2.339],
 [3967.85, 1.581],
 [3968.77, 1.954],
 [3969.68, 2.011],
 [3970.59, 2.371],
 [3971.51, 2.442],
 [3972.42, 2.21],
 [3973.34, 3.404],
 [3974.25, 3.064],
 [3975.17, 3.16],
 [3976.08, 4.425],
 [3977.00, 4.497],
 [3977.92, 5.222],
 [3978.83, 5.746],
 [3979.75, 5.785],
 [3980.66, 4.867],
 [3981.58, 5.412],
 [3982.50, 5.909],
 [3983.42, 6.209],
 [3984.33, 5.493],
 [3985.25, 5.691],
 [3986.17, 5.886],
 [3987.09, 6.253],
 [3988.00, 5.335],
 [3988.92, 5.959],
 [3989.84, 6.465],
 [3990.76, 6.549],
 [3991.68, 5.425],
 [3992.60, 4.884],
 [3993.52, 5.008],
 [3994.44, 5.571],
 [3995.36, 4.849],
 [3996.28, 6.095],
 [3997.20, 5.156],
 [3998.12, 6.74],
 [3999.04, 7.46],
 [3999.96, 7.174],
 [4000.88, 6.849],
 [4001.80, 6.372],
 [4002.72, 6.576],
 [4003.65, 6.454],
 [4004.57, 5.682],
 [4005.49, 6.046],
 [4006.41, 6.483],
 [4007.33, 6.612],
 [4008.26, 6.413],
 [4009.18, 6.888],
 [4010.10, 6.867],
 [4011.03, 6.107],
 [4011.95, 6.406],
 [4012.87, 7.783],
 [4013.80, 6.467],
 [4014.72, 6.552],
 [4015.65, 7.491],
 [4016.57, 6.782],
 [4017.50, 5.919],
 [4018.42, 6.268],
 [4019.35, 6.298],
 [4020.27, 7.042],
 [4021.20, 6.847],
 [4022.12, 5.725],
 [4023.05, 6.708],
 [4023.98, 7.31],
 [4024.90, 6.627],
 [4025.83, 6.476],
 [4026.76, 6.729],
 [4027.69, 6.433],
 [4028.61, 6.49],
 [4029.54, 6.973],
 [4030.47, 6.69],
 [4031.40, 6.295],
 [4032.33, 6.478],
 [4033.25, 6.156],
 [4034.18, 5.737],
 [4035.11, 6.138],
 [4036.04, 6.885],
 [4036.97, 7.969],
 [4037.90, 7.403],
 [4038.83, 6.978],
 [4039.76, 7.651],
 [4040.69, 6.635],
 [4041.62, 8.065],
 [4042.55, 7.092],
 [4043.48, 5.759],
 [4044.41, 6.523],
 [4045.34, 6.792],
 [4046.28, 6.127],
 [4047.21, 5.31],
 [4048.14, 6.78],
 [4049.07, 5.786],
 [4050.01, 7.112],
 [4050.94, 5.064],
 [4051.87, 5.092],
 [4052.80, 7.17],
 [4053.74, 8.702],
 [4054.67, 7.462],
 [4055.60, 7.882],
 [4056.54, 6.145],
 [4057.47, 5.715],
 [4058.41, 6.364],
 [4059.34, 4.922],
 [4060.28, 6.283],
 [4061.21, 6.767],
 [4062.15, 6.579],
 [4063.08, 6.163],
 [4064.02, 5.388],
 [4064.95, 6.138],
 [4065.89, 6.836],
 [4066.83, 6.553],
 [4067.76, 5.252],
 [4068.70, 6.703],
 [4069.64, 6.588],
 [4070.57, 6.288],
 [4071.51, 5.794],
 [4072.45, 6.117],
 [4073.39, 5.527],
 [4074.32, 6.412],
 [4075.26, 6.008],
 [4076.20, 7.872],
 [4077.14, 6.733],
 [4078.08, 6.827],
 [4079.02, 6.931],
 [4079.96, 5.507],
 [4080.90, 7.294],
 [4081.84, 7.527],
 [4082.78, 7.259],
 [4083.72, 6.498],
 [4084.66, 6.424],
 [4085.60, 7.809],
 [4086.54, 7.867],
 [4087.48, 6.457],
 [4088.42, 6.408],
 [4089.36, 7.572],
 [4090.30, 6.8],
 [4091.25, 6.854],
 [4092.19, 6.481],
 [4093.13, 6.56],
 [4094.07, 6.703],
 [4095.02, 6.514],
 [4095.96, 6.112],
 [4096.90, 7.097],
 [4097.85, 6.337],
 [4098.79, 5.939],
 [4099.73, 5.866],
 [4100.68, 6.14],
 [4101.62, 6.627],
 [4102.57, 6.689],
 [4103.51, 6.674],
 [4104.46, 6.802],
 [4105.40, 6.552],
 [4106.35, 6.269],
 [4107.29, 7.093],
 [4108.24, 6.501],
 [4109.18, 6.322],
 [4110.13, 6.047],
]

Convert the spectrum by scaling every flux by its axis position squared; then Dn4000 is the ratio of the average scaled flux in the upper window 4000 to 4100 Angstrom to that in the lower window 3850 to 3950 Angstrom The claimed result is 2.01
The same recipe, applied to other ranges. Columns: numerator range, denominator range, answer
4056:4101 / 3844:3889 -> 2.36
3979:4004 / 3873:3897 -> 1.78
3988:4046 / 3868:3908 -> 1.86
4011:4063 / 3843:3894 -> 2.30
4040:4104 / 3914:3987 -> 1.86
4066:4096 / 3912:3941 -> 2.16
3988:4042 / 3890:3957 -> 1.74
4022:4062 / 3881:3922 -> 1.70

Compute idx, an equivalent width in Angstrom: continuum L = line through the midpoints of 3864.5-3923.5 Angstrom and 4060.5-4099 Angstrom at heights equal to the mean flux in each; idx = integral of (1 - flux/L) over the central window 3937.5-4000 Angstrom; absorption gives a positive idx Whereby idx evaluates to 8.0 Angstrom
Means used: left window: 3.87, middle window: 4.35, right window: 6.58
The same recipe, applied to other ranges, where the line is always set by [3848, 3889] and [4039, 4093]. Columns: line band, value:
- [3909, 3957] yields 5.4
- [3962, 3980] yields 6.5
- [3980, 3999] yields -1.8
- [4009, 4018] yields -1.7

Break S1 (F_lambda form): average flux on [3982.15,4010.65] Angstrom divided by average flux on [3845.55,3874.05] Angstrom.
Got 2.00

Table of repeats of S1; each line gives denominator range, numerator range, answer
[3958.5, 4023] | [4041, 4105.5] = 1.25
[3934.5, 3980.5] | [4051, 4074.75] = 1.76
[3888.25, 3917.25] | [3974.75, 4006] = 1.30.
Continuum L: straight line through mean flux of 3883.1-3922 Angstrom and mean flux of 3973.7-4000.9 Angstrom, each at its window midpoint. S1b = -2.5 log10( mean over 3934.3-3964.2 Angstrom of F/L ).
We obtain 0.308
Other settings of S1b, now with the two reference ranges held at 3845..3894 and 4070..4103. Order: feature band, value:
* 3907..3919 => -0.20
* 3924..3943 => 0.48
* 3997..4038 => -0.20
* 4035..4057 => -0.14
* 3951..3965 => 0.12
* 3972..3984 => 0.06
